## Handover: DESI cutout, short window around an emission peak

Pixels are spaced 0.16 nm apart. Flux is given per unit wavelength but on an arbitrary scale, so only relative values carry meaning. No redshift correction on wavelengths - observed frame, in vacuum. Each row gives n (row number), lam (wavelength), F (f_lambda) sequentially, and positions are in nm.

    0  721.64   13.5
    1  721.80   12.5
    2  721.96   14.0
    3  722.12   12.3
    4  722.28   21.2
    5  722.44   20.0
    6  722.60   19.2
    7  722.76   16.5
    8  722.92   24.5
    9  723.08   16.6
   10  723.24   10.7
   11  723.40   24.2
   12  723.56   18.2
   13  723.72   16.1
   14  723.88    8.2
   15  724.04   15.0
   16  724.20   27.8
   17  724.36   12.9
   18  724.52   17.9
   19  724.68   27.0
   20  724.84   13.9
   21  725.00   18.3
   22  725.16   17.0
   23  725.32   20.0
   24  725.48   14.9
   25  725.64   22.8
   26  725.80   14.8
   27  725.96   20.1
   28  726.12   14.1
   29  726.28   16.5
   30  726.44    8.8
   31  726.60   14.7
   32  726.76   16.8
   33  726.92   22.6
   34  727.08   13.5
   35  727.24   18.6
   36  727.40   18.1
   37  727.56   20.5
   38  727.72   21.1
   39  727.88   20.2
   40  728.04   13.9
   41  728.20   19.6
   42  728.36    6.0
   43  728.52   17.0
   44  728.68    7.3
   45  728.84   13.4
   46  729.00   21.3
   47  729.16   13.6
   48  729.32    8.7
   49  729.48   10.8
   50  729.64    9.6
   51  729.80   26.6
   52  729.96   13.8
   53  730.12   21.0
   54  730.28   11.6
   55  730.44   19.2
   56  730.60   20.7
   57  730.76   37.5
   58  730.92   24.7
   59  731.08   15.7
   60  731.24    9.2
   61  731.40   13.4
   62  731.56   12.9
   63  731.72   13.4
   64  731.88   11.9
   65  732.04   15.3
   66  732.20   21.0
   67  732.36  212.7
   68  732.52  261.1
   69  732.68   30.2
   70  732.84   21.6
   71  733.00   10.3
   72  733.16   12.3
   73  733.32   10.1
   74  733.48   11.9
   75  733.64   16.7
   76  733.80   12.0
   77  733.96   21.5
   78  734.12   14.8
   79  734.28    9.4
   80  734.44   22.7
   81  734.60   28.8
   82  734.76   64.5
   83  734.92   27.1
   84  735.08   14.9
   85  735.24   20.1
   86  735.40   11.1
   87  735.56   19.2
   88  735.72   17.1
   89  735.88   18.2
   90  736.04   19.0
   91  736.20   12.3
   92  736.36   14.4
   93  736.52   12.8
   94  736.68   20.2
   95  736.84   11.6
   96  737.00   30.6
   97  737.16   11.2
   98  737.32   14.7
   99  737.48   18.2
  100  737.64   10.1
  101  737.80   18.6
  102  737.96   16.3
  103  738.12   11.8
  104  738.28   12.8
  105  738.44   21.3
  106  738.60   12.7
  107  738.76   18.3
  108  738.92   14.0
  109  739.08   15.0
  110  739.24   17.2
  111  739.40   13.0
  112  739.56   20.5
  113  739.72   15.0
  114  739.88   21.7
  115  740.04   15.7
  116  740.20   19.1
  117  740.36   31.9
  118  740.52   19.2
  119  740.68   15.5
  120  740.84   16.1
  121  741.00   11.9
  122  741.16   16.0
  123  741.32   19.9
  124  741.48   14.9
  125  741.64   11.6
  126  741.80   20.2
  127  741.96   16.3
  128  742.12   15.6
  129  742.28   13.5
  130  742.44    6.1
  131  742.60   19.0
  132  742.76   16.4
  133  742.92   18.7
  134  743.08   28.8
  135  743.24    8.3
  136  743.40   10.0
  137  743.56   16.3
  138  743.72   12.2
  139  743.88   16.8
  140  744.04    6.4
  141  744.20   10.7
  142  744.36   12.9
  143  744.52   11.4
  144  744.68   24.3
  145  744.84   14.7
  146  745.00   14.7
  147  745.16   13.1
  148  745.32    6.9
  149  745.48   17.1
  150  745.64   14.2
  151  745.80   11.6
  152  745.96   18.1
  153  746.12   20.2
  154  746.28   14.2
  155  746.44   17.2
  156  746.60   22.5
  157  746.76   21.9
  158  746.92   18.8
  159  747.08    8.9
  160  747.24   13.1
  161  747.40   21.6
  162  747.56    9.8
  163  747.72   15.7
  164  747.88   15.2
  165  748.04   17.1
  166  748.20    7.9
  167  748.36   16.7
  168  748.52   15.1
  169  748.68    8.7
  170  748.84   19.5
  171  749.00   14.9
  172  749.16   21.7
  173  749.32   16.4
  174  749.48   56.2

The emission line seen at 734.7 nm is [N II] 6583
